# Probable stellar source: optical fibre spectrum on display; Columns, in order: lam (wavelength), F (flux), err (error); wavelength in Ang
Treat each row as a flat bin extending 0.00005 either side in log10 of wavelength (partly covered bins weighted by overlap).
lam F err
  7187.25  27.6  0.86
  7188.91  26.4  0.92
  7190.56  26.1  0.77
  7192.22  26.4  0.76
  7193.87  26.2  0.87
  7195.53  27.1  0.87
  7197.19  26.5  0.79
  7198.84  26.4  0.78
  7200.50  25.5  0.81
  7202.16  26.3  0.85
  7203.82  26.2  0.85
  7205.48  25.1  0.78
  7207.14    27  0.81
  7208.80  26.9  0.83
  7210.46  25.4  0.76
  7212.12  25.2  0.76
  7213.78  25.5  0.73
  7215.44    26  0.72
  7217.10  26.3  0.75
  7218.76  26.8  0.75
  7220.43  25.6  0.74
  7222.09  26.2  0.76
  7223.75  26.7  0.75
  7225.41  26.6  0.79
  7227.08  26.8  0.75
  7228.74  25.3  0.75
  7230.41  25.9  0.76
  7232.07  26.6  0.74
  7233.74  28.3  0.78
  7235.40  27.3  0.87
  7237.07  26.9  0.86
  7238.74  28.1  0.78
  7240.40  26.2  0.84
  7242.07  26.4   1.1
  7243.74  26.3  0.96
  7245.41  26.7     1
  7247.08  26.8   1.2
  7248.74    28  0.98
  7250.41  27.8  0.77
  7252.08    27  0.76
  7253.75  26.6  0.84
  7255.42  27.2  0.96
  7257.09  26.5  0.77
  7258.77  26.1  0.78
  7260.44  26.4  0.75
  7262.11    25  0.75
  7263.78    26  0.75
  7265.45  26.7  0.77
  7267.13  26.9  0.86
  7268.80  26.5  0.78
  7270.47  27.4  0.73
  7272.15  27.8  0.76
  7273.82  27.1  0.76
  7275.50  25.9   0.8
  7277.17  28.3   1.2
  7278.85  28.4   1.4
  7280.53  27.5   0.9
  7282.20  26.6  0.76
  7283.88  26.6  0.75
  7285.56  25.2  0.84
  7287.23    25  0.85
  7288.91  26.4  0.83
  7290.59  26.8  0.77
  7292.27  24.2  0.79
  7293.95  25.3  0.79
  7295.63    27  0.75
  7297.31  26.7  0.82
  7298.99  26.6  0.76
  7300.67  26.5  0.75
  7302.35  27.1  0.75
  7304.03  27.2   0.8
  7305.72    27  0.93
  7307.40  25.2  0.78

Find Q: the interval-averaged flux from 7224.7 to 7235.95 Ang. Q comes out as 26.7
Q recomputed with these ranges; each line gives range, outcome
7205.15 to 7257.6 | 26.6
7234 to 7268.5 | 26.8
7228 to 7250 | 26.9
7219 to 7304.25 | 26.6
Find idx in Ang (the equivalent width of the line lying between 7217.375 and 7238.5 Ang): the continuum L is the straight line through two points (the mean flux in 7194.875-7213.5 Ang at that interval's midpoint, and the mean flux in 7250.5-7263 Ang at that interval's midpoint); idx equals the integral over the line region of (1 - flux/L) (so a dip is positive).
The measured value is -0.3 Ang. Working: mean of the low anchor 26.1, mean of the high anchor 26.5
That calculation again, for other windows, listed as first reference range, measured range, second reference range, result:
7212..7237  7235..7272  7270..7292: -0.3 Ang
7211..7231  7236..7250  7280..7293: -0.5 Ang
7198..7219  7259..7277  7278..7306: -0.2 Ang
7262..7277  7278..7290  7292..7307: 0.0 Ang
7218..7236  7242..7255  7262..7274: -0.2 Ang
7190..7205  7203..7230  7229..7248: 0.4 Ang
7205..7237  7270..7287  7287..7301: -0.6 Ang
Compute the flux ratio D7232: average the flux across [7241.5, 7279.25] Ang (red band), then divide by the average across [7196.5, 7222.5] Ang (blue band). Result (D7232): 1.0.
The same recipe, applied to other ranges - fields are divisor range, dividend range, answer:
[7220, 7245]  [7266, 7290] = 1.01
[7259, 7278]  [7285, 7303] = 0.98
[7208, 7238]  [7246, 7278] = 1.02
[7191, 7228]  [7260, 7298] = 1.01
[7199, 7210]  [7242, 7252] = 1.03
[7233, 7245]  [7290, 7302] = 0.97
